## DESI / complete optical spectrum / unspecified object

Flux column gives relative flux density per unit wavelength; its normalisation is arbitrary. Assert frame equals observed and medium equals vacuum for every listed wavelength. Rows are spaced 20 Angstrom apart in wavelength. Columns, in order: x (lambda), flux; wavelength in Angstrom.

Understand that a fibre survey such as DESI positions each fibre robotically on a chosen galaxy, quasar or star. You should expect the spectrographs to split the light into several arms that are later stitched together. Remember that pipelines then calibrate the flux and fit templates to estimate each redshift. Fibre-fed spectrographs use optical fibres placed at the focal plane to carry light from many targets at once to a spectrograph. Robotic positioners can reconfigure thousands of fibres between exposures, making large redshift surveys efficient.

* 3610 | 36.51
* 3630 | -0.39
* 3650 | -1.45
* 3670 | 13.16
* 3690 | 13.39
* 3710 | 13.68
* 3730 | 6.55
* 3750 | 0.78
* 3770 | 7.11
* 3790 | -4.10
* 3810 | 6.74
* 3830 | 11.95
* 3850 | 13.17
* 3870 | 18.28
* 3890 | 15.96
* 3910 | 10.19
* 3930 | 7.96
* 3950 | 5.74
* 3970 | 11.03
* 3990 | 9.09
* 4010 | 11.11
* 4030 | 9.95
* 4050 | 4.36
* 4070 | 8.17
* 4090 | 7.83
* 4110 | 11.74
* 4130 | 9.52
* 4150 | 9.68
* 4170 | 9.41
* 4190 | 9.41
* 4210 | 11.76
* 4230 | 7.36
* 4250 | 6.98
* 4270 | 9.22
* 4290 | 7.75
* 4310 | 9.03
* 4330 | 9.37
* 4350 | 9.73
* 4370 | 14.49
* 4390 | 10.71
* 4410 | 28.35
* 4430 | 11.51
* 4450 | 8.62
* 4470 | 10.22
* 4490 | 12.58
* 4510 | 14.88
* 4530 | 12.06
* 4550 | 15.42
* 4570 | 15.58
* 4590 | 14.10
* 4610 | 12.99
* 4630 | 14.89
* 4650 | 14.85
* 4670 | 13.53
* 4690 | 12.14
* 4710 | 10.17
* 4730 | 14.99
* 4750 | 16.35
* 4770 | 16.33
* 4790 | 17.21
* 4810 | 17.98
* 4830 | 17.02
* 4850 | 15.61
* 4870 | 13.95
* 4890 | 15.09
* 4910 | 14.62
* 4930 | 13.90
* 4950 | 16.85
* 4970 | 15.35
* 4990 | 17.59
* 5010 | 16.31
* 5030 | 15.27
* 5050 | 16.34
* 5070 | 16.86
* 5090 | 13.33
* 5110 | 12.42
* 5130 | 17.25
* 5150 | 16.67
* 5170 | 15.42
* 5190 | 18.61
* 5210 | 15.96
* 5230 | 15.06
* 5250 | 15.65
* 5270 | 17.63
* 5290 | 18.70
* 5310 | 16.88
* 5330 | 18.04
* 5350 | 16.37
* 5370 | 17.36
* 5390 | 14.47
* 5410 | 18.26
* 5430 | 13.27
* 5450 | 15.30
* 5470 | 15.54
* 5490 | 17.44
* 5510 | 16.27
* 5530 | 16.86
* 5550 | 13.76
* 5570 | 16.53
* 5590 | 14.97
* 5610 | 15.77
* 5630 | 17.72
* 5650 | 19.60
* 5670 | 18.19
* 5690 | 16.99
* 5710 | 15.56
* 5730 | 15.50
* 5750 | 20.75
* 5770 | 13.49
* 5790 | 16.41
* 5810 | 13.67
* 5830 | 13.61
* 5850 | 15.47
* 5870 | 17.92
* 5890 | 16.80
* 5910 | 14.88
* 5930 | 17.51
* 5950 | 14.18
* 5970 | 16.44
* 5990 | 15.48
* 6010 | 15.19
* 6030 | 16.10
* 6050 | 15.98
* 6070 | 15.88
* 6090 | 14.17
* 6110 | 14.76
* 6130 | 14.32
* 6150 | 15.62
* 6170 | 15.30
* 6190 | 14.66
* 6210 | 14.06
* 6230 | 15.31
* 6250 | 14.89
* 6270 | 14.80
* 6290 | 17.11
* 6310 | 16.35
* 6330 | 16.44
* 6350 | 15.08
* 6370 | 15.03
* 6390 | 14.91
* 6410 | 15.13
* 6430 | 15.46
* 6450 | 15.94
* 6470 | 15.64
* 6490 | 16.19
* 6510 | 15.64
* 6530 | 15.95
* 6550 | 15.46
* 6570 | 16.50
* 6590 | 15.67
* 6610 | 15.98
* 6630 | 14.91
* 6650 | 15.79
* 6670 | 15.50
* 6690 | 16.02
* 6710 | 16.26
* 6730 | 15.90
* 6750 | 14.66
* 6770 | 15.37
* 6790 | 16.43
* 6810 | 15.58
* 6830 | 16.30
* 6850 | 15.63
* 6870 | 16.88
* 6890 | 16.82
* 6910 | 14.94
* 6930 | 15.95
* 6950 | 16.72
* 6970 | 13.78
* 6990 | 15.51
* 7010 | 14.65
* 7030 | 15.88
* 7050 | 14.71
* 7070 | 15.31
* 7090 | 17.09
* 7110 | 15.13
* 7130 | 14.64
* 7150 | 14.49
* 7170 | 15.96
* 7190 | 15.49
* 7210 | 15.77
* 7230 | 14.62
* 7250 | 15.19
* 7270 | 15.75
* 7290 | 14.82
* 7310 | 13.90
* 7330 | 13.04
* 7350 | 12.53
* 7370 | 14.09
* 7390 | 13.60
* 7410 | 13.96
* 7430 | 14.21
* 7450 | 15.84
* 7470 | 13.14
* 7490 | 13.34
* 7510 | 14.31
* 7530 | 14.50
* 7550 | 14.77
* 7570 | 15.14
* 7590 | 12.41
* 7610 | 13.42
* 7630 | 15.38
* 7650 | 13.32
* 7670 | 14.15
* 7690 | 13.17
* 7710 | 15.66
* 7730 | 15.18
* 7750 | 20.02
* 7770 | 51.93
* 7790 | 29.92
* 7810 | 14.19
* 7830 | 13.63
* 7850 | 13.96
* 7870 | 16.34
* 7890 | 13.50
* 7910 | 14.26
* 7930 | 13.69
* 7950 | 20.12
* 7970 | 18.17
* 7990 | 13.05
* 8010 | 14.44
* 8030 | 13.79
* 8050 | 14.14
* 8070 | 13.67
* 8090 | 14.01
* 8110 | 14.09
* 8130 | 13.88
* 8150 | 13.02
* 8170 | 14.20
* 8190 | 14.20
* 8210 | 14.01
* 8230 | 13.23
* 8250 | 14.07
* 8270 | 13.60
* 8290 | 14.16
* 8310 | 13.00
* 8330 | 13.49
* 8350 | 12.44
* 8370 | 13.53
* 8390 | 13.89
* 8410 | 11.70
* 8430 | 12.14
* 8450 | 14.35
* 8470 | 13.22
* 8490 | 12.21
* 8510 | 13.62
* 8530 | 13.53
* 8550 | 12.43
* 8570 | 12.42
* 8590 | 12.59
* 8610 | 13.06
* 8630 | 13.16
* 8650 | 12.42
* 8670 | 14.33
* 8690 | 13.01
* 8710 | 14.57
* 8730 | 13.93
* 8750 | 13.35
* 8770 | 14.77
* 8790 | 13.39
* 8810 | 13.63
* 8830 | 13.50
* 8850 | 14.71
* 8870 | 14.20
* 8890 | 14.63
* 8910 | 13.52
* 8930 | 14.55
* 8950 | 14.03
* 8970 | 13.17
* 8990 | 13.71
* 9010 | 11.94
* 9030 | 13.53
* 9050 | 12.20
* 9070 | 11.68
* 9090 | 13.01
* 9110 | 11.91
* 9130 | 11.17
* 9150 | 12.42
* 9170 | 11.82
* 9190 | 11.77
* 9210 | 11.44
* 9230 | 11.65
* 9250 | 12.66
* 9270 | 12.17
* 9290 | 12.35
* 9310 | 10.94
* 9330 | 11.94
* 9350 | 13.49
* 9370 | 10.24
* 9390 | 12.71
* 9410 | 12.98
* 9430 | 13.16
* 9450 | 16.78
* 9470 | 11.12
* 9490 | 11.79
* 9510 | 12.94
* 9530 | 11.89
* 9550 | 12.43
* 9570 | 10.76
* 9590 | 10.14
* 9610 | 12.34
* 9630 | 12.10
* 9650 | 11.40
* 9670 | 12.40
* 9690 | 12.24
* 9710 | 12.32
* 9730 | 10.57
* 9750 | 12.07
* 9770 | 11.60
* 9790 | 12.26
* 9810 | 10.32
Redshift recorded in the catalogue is 0.183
